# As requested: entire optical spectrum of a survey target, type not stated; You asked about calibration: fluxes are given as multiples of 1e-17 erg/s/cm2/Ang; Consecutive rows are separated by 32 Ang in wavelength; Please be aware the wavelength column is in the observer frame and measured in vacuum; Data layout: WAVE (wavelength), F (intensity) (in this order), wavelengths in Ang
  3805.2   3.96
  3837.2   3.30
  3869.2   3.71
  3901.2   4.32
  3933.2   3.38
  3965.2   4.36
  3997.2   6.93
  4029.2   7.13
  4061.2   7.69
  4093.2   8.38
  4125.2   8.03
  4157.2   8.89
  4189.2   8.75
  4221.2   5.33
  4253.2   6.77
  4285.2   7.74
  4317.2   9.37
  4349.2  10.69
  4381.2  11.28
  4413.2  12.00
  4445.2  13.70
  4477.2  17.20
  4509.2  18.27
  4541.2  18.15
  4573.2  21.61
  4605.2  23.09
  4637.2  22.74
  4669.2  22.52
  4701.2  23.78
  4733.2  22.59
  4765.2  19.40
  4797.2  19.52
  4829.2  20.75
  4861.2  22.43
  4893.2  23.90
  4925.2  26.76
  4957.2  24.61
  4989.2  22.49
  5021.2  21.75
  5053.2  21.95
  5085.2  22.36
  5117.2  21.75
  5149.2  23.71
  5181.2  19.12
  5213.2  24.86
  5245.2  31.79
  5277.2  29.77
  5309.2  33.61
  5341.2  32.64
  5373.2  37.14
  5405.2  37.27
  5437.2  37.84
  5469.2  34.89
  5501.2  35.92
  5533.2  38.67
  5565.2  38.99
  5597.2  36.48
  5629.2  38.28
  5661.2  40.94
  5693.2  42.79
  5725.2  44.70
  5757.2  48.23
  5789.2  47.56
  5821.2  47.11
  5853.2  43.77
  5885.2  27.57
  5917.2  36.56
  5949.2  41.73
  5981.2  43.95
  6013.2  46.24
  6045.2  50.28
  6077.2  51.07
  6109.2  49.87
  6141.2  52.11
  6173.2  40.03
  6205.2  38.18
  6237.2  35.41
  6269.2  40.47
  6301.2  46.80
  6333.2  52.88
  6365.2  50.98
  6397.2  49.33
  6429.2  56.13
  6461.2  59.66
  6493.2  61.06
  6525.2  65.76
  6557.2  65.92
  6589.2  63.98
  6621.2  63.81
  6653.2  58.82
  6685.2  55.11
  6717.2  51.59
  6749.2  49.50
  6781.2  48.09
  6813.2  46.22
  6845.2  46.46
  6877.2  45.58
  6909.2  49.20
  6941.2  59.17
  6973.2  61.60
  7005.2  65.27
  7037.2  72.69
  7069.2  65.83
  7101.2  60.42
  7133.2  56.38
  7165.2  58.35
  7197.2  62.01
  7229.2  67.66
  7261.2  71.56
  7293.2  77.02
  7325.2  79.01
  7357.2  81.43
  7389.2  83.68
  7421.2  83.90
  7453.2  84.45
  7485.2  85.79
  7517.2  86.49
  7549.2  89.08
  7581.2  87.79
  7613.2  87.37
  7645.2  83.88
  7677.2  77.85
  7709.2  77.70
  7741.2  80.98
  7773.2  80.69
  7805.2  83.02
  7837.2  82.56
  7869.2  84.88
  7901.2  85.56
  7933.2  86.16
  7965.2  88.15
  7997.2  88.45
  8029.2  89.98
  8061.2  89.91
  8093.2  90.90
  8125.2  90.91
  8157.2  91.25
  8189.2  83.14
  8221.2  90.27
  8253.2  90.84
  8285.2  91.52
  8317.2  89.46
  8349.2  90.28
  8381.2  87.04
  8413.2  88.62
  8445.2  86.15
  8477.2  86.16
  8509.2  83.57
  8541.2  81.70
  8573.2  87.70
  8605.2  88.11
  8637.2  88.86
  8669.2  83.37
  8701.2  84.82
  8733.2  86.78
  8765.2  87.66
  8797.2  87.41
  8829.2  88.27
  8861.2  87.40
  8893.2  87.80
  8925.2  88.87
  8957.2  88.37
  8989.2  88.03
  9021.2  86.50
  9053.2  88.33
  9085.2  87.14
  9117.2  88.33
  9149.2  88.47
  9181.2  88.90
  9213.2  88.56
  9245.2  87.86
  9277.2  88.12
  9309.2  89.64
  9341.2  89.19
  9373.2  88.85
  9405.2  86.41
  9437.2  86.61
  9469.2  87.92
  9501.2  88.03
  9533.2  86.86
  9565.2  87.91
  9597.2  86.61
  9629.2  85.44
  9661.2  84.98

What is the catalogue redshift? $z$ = 0.00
